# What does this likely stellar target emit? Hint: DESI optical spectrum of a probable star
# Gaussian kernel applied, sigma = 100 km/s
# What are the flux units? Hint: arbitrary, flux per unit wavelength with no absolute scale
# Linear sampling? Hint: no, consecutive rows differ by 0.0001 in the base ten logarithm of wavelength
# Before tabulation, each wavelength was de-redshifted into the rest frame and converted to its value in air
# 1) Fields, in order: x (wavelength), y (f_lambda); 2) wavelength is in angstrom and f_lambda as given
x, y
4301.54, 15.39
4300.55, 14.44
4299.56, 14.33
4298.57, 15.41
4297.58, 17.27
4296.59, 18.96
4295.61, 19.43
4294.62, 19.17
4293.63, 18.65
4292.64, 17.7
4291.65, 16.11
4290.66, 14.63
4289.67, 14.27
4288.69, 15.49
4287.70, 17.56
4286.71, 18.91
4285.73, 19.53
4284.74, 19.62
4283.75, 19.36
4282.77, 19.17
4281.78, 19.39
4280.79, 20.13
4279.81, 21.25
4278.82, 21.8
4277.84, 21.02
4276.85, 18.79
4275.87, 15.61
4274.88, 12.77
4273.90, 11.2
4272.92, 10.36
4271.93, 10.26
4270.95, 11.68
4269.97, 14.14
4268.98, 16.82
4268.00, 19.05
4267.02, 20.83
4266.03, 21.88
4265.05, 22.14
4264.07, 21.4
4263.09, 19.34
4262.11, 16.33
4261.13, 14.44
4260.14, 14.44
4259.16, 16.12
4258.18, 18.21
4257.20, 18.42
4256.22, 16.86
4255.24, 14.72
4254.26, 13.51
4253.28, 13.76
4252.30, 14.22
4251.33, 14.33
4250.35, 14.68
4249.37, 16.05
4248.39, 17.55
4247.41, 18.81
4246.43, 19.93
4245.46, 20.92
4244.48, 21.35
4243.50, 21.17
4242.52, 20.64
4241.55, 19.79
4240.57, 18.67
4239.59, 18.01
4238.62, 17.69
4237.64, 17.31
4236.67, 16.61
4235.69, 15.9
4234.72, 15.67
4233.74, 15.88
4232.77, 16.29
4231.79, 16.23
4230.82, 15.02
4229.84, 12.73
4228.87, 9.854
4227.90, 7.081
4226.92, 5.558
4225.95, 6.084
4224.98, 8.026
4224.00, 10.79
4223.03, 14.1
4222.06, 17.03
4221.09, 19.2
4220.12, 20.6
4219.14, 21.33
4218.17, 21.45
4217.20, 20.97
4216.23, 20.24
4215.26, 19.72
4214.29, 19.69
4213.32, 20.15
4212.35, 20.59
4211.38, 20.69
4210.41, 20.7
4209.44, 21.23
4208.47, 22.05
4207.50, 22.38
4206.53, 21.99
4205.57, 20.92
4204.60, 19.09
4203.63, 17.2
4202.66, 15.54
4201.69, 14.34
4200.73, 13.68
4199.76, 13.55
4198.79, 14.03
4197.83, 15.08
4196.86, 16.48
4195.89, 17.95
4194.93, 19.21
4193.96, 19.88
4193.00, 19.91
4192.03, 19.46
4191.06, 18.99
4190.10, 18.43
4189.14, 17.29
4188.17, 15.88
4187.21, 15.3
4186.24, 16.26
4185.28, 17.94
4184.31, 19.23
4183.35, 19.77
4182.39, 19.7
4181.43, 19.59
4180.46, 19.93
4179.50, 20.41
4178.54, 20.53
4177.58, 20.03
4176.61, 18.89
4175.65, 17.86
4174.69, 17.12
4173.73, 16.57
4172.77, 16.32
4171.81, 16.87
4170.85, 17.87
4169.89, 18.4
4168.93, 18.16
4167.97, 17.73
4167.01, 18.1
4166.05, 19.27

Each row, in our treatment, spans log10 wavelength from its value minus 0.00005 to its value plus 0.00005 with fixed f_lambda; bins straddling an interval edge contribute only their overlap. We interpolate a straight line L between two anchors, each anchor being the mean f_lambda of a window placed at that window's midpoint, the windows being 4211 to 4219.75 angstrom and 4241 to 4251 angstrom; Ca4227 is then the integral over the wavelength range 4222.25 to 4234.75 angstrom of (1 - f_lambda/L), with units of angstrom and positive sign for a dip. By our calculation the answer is 5.1 angstrom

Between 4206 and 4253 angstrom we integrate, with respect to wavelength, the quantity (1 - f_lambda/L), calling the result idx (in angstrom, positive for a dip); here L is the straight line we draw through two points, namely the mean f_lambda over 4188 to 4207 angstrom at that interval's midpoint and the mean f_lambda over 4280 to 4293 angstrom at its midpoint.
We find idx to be 1.1 angstrom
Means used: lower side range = 17.5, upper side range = 17.9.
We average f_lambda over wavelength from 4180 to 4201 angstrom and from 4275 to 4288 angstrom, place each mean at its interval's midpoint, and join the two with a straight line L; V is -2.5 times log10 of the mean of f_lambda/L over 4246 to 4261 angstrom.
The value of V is 0.17 mag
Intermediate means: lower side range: 17.6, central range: 16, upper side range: 19.2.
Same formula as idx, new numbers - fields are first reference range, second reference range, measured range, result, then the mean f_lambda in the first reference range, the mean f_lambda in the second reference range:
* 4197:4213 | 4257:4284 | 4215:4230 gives 2.85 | 18.3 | 17.3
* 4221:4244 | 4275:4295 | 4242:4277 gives -0.51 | 14.7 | 18.3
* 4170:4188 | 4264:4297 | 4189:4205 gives 0.99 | 18.3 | 17.6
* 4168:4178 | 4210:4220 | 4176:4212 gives 1.25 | 17.8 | 20.5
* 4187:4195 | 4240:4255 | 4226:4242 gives 2.83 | 18.3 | 17.6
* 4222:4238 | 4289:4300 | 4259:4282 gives -2.61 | 12.8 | 16.9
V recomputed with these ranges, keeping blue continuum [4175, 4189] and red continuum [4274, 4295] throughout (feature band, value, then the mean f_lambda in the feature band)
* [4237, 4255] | 0.036 mag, 17.6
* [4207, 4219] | -0.134 mag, 20.8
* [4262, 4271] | -0.039 mag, 18.8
